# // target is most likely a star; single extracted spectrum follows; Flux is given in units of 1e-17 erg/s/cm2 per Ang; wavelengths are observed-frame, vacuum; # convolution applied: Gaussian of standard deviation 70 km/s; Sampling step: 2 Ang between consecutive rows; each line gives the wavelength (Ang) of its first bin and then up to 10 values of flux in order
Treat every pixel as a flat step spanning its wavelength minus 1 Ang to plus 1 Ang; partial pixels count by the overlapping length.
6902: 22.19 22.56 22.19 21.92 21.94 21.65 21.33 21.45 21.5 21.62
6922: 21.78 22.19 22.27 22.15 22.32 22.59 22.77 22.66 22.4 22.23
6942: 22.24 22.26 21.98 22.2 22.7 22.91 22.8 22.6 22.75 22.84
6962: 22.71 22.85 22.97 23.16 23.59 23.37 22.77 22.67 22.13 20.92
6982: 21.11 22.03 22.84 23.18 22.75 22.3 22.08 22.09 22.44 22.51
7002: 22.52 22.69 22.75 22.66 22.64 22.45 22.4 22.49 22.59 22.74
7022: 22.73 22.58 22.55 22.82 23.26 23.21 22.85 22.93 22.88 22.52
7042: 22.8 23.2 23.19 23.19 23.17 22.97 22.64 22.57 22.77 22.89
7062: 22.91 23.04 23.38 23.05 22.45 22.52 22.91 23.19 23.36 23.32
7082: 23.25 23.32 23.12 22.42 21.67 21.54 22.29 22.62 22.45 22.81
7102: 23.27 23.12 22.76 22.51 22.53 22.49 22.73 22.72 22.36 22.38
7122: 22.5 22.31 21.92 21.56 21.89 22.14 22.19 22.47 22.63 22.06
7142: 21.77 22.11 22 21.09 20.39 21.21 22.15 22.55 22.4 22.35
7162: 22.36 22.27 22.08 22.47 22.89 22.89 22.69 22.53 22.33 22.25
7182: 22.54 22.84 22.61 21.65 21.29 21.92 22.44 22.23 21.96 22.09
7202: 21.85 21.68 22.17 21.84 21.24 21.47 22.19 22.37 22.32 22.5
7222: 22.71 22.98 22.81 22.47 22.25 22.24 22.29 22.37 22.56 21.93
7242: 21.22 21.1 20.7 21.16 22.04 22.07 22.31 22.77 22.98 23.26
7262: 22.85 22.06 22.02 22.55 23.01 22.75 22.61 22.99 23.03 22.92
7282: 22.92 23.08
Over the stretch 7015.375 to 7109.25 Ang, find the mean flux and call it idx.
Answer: 22.8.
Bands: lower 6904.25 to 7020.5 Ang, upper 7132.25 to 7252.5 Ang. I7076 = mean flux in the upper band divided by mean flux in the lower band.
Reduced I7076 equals 1.0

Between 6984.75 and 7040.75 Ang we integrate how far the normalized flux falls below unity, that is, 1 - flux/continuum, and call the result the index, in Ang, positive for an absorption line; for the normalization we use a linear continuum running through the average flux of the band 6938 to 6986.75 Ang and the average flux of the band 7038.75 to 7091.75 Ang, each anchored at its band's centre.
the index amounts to 0.1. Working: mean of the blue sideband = 22.5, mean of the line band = 22.7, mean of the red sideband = 22.9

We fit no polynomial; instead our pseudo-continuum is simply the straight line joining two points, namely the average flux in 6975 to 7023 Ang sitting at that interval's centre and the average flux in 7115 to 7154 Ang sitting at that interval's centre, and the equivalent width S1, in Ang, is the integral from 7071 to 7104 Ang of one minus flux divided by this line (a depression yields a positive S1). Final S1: -0.94 Ang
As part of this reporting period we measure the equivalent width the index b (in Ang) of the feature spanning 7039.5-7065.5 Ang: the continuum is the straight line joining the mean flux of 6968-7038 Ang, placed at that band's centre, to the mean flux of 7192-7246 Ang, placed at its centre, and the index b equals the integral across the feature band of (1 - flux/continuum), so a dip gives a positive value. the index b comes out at -0.5 Ang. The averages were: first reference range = 22.6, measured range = 22.9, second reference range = 22.1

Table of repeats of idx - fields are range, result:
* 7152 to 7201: 22.3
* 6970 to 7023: 22.5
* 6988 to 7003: 22.4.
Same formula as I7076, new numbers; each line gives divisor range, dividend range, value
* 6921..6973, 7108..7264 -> 0.98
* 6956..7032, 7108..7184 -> 0.98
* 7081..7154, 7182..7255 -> 0.99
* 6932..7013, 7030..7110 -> 1.01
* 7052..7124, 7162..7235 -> 0.98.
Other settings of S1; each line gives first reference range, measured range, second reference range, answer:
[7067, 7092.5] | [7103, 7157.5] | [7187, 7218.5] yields 0.7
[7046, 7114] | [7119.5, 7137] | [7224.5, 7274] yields 0.4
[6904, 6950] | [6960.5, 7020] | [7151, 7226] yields -1.1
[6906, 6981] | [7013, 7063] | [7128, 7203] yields -1.3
